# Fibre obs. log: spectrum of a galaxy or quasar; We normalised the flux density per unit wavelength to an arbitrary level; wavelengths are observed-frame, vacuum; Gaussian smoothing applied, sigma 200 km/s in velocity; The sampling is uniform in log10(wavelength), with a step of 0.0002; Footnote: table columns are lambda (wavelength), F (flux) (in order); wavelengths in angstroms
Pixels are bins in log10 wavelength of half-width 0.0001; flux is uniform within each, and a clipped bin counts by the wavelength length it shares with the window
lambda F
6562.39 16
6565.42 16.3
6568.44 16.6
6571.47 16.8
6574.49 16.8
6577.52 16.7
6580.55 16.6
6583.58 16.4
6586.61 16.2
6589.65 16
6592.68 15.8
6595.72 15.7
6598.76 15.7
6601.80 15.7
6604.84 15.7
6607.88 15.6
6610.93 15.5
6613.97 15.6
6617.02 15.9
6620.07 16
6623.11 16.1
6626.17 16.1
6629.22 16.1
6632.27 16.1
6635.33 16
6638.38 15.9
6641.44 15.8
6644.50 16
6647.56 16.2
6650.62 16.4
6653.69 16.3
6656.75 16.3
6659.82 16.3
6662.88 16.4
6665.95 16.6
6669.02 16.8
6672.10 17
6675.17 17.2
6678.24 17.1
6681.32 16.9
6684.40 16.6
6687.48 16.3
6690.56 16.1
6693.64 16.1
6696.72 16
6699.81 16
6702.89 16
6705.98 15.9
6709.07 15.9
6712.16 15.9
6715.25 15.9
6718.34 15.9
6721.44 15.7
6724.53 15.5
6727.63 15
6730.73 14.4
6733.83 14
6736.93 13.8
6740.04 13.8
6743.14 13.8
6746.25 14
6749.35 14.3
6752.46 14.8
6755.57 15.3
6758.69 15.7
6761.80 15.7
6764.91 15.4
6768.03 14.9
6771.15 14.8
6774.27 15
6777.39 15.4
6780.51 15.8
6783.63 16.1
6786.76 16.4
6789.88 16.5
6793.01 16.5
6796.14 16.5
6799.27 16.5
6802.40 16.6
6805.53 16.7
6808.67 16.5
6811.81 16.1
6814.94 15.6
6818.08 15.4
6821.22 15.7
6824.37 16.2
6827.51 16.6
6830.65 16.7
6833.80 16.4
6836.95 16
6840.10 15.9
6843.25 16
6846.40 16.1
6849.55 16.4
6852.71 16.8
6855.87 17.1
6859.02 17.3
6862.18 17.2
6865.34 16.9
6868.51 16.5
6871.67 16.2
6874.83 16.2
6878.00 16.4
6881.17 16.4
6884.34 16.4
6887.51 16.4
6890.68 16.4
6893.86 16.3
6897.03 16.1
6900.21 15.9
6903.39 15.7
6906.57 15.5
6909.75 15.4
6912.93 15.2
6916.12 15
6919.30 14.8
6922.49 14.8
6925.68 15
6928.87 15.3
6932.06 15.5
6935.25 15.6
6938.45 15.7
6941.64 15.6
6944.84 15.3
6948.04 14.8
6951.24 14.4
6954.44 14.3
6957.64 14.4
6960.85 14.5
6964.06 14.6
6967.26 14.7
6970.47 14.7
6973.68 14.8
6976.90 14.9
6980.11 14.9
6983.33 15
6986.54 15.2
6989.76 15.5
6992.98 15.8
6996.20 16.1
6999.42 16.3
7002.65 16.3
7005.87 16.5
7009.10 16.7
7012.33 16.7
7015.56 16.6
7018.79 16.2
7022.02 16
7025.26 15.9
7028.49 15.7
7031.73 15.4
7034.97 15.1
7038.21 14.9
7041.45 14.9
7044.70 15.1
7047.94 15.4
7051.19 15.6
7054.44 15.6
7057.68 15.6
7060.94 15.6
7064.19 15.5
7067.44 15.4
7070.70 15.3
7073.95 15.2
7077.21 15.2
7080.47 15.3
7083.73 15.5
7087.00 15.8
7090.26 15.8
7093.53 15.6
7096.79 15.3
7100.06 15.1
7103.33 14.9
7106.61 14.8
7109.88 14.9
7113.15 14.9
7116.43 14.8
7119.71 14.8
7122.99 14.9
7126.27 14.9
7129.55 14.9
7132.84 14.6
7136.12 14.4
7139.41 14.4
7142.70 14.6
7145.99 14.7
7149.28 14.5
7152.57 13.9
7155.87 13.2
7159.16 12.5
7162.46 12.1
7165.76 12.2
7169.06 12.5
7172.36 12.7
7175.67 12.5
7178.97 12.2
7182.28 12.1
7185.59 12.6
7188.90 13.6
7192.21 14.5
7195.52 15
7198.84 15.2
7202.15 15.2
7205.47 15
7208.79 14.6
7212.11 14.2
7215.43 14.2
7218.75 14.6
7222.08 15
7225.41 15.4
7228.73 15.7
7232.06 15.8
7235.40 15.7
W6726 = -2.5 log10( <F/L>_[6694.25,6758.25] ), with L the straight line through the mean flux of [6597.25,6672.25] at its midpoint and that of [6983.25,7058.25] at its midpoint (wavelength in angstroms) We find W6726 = 0.06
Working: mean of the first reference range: 16.1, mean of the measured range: 15.1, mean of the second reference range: 15.8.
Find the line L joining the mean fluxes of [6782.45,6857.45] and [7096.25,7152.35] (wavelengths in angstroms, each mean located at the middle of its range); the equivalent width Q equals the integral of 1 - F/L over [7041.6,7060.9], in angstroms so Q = -0.4 angstroms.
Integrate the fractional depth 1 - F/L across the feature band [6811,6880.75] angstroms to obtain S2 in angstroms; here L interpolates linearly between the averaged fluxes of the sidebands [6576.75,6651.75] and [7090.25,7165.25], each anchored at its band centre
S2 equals -4.8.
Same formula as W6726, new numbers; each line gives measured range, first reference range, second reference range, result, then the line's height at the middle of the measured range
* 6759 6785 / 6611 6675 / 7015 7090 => 0.040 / 16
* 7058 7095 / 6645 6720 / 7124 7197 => -0.104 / 14.1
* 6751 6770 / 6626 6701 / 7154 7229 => 0.041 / 15.9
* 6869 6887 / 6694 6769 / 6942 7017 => -0.073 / 15.3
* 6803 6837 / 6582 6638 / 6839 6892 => 0.014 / 16.4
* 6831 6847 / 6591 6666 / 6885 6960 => -0.040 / 15.5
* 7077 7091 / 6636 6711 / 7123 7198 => -0.109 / 14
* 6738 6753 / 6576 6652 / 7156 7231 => 0.104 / 15.5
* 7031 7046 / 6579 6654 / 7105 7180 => -0.054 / 14.3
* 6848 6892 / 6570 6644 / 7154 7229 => -0.111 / 15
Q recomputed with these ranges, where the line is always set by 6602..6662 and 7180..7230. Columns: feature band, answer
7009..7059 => -2.6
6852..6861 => -1.0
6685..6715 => -0.4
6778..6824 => -1.9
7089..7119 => -0.8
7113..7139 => -0.2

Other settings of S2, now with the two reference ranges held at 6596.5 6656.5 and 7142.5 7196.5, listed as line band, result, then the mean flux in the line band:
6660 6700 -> -2.27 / 16.6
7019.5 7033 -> -1.81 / 15.8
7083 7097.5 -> -2.16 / 15.6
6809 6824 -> -0.83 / 15.8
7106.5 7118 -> -1.17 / 14.9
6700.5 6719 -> -0.48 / 15.9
